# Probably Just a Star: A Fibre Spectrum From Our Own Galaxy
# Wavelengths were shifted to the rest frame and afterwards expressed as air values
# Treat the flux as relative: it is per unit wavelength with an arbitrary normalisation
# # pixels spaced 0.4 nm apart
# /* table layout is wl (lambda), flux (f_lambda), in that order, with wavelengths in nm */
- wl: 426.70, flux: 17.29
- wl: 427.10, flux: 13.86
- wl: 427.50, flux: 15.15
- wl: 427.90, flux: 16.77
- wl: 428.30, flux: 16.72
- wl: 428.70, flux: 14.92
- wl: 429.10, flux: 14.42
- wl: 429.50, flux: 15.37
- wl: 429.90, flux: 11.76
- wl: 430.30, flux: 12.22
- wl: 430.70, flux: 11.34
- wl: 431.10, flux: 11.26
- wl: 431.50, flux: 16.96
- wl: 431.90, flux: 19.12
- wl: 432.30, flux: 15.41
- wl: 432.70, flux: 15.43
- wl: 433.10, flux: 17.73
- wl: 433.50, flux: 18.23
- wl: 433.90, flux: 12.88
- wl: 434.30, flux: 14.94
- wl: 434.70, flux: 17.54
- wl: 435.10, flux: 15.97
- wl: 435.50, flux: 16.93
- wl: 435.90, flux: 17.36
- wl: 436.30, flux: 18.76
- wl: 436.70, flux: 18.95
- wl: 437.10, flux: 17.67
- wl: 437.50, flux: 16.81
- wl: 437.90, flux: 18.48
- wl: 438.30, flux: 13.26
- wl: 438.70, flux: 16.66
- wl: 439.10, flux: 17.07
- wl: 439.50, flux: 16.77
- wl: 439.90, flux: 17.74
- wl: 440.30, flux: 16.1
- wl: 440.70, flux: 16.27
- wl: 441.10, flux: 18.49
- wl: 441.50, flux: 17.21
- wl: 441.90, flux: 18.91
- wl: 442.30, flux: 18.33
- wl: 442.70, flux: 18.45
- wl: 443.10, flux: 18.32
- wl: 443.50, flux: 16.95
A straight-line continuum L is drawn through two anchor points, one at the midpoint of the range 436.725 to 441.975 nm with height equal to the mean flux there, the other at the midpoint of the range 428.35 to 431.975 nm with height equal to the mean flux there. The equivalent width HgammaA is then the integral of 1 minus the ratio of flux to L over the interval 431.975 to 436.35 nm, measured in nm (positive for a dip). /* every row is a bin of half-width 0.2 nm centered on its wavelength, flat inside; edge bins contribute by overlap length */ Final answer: -0.311 nm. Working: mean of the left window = 14.1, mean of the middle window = 16.5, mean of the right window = 17.1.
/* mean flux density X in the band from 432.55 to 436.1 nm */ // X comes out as 16.3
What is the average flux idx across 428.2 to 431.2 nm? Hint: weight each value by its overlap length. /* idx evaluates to 13.5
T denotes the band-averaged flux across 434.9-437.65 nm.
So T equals 17.5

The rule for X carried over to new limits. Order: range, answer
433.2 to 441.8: 16.9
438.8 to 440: 17.1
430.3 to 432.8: 14.7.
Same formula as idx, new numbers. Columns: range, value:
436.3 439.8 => 17.1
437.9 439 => 15.8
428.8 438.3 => 15.8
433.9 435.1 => 15.6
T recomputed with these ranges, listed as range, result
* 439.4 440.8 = 16.7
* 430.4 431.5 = 12.4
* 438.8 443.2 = 17.6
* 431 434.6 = 15.9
